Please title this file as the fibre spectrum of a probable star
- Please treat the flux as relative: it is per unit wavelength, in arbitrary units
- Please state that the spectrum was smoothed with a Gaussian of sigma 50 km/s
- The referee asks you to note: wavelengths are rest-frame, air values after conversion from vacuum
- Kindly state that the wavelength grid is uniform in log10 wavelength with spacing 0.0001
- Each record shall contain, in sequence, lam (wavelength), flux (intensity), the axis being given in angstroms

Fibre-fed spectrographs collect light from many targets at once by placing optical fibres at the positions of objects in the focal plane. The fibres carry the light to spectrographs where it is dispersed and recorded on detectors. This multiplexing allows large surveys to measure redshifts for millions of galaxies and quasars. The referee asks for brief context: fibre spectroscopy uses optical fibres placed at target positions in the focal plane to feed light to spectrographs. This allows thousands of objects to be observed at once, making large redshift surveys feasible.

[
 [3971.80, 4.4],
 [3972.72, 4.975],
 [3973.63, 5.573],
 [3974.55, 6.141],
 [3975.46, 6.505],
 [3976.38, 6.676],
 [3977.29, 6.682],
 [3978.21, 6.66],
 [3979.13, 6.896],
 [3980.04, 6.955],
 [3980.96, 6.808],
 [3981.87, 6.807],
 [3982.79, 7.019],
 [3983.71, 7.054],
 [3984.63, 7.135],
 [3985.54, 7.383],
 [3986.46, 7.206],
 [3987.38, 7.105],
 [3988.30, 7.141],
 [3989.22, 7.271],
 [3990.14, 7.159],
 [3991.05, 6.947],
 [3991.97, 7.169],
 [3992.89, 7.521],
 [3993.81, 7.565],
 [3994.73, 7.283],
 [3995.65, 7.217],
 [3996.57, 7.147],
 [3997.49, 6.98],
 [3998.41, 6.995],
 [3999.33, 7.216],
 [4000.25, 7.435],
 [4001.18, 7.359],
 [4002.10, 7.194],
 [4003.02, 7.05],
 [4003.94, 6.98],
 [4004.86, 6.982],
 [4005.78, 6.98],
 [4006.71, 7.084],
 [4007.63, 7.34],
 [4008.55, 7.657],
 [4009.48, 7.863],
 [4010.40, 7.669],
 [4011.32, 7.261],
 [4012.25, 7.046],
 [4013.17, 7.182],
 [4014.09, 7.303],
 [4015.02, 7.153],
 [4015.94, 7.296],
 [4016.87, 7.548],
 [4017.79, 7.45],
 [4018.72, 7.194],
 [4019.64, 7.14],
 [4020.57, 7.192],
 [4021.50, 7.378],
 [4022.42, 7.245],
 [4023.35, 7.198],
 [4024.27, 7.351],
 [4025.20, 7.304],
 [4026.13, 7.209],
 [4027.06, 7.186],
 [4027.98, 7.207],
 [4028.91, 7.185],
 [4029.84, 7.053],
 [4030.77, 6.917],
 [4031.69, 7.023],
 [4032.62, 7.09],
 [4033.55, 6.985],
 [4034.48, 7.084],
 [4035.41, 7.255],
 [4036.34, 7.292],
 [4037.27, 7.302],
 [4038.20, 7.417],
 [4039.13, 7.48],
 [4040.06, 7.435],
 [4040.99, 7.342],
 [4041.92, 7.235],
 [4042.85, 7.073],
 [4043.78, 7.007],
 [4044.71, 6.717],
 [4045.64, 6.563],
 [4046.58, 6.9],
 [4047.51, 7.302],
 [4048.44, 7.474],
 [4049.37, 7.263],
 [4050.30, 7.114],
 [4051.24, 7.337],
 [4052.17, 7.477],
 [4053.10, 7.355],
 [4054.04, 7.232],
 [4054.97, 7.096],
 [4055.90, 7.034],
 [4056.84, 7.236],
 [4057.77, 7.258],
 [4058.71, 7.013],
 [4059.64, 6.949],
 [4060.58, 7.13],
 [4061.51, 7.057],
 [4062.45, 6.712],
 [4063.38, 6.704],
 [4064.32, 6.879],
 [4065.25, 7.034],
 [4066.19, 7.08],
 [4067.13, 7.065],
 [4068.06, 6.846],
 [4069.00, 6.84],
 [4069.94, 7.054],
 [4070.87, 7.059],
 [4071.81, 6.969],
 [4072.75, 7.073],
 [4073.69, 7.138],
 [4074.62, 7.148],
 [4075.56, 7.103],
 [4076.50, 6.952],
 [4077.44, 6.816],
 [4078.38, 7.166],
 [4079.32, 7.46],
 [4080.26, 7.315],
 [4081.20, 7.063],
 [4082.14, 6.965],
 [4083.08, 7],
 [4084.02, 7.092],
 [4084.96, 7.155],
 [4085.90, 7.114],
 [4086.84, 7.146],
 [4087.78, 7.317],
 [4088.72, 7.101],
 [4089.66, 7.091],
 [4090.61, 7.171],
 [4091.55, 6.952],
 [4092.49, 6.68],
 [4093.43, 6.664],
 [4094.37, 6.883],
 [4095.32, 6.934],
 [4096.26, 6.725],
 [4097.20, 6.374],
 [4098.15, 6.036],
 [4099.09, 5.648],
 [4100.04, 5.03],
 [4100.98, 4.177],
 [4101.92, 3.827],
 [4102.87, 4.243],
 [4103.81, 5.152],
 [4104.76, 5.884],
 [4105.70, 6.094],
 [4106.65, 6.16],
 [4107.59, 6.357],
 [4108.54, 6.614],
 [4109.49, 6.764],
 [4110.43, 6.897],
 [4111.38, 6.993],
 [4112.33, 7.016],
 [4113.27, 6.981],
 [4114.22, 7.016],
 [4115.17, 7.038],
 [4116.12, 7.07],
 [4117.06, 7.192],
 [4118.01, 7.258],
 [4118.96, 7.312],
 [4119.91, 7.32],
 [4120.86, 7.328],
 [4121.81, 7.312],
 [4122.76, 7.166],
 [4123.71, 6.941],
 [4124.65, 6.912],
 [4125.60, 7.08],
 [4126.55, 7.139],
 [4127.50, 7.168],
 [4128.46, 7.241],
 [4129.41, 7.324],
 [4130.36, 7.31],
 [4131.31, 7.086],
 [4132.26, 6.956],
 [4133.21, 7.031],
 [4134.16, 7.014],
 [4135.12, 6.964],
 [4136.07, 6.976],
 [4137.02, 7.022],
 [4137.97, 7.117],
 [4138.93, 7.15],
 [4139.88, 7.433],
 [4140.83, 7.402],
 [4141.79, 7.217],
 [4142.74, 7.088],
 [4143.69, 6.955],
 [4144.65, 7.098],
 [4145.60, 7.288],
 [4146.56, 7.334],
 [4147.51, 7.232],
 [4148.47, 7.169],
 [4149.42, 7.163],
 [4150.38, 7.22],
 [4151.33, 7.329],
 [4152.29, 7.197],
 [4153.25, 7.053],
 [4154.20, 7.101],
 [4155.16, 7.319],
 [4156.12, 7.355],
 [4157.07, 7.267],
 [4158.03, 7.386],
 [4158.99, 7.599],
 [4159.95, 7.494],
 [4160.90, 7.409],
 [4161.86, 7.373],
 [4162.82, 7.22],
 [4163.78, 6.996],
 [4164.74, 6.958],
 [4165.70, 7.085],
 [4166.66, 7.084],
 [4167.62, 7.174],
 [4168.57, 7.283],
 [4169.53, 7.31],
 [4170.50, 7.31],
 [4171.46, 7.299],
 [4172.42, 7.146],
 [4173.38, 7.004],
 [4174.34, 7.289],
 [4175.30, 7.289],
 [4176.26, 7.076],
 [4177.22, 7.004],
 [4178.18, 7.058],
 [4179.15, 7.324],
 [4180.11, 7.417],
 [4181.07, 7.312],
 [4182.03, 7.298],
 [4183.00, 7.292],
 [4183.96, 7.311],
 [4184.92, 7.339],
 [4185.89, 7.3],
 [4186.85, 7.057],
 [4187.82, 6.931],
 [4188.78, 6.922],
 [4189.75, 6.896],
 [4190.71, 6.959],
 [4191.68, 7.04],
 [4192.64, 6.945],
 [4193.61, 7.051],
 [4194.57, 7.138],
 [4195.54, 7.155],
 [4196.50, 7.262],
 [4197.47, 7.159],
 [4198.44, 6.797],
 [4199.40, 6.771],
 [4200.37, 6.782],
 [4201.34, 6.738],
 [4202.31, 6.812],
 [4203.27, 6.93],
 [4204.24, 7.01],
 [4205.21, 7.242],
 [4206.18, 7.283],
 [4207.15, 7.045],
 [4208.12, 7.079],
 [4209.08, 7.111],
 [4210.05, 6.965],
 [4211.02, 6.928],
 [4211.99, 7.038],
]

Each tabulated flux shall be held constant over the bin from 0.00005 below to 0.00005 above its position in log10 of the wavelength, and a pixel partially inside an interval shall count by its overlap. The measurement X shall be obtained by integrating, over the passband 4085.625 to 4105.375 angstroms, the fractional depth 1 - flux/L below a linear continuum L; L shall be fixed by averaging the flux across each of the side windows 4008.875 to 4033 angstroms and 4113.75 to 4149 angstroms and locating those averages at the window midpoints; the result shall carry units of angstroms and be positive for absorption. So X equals 2.8 angstroms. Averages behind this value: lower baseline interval 7.26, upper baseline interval 7.15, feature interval 6.19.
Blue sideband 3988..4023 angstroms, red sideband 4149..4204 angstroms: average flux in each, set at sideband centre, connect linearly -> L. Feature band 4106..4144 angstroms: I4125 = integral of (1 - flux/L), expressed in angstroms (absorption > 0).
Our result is 0.7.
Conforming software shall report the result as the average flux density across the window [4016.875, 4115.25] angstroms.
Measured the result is 6.9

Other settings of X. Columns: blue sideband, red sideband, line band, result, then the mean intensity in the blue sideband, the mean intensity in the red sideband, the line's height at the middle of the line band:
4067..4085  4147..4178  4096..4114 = 2.9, 7.06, 7.23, 7.12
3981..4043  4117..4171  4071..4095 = 0.5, 7.22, 7.2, 7.21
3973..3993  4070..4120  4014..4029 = -1.0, 6.88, 6.67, 6.81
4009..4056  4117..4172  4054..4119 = 4.2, 7.23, 7.2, 7.21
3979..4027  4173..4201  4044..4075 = 0.5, 7.21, 7.11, 7.18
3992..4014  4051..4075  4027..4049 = 0.0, 7.26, 7.07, 7.15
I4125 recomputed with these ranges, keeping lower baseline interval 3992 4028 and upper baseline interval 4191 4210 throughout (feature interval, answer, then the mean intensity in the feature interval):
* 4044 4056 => 0.11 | 7.15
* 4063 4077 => 0.37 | 7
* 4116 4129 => -0.11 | 7.18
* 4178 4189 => -0.29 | 7.22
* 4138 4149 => -0.18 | 7.21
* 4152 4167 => -0.37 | 7.24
